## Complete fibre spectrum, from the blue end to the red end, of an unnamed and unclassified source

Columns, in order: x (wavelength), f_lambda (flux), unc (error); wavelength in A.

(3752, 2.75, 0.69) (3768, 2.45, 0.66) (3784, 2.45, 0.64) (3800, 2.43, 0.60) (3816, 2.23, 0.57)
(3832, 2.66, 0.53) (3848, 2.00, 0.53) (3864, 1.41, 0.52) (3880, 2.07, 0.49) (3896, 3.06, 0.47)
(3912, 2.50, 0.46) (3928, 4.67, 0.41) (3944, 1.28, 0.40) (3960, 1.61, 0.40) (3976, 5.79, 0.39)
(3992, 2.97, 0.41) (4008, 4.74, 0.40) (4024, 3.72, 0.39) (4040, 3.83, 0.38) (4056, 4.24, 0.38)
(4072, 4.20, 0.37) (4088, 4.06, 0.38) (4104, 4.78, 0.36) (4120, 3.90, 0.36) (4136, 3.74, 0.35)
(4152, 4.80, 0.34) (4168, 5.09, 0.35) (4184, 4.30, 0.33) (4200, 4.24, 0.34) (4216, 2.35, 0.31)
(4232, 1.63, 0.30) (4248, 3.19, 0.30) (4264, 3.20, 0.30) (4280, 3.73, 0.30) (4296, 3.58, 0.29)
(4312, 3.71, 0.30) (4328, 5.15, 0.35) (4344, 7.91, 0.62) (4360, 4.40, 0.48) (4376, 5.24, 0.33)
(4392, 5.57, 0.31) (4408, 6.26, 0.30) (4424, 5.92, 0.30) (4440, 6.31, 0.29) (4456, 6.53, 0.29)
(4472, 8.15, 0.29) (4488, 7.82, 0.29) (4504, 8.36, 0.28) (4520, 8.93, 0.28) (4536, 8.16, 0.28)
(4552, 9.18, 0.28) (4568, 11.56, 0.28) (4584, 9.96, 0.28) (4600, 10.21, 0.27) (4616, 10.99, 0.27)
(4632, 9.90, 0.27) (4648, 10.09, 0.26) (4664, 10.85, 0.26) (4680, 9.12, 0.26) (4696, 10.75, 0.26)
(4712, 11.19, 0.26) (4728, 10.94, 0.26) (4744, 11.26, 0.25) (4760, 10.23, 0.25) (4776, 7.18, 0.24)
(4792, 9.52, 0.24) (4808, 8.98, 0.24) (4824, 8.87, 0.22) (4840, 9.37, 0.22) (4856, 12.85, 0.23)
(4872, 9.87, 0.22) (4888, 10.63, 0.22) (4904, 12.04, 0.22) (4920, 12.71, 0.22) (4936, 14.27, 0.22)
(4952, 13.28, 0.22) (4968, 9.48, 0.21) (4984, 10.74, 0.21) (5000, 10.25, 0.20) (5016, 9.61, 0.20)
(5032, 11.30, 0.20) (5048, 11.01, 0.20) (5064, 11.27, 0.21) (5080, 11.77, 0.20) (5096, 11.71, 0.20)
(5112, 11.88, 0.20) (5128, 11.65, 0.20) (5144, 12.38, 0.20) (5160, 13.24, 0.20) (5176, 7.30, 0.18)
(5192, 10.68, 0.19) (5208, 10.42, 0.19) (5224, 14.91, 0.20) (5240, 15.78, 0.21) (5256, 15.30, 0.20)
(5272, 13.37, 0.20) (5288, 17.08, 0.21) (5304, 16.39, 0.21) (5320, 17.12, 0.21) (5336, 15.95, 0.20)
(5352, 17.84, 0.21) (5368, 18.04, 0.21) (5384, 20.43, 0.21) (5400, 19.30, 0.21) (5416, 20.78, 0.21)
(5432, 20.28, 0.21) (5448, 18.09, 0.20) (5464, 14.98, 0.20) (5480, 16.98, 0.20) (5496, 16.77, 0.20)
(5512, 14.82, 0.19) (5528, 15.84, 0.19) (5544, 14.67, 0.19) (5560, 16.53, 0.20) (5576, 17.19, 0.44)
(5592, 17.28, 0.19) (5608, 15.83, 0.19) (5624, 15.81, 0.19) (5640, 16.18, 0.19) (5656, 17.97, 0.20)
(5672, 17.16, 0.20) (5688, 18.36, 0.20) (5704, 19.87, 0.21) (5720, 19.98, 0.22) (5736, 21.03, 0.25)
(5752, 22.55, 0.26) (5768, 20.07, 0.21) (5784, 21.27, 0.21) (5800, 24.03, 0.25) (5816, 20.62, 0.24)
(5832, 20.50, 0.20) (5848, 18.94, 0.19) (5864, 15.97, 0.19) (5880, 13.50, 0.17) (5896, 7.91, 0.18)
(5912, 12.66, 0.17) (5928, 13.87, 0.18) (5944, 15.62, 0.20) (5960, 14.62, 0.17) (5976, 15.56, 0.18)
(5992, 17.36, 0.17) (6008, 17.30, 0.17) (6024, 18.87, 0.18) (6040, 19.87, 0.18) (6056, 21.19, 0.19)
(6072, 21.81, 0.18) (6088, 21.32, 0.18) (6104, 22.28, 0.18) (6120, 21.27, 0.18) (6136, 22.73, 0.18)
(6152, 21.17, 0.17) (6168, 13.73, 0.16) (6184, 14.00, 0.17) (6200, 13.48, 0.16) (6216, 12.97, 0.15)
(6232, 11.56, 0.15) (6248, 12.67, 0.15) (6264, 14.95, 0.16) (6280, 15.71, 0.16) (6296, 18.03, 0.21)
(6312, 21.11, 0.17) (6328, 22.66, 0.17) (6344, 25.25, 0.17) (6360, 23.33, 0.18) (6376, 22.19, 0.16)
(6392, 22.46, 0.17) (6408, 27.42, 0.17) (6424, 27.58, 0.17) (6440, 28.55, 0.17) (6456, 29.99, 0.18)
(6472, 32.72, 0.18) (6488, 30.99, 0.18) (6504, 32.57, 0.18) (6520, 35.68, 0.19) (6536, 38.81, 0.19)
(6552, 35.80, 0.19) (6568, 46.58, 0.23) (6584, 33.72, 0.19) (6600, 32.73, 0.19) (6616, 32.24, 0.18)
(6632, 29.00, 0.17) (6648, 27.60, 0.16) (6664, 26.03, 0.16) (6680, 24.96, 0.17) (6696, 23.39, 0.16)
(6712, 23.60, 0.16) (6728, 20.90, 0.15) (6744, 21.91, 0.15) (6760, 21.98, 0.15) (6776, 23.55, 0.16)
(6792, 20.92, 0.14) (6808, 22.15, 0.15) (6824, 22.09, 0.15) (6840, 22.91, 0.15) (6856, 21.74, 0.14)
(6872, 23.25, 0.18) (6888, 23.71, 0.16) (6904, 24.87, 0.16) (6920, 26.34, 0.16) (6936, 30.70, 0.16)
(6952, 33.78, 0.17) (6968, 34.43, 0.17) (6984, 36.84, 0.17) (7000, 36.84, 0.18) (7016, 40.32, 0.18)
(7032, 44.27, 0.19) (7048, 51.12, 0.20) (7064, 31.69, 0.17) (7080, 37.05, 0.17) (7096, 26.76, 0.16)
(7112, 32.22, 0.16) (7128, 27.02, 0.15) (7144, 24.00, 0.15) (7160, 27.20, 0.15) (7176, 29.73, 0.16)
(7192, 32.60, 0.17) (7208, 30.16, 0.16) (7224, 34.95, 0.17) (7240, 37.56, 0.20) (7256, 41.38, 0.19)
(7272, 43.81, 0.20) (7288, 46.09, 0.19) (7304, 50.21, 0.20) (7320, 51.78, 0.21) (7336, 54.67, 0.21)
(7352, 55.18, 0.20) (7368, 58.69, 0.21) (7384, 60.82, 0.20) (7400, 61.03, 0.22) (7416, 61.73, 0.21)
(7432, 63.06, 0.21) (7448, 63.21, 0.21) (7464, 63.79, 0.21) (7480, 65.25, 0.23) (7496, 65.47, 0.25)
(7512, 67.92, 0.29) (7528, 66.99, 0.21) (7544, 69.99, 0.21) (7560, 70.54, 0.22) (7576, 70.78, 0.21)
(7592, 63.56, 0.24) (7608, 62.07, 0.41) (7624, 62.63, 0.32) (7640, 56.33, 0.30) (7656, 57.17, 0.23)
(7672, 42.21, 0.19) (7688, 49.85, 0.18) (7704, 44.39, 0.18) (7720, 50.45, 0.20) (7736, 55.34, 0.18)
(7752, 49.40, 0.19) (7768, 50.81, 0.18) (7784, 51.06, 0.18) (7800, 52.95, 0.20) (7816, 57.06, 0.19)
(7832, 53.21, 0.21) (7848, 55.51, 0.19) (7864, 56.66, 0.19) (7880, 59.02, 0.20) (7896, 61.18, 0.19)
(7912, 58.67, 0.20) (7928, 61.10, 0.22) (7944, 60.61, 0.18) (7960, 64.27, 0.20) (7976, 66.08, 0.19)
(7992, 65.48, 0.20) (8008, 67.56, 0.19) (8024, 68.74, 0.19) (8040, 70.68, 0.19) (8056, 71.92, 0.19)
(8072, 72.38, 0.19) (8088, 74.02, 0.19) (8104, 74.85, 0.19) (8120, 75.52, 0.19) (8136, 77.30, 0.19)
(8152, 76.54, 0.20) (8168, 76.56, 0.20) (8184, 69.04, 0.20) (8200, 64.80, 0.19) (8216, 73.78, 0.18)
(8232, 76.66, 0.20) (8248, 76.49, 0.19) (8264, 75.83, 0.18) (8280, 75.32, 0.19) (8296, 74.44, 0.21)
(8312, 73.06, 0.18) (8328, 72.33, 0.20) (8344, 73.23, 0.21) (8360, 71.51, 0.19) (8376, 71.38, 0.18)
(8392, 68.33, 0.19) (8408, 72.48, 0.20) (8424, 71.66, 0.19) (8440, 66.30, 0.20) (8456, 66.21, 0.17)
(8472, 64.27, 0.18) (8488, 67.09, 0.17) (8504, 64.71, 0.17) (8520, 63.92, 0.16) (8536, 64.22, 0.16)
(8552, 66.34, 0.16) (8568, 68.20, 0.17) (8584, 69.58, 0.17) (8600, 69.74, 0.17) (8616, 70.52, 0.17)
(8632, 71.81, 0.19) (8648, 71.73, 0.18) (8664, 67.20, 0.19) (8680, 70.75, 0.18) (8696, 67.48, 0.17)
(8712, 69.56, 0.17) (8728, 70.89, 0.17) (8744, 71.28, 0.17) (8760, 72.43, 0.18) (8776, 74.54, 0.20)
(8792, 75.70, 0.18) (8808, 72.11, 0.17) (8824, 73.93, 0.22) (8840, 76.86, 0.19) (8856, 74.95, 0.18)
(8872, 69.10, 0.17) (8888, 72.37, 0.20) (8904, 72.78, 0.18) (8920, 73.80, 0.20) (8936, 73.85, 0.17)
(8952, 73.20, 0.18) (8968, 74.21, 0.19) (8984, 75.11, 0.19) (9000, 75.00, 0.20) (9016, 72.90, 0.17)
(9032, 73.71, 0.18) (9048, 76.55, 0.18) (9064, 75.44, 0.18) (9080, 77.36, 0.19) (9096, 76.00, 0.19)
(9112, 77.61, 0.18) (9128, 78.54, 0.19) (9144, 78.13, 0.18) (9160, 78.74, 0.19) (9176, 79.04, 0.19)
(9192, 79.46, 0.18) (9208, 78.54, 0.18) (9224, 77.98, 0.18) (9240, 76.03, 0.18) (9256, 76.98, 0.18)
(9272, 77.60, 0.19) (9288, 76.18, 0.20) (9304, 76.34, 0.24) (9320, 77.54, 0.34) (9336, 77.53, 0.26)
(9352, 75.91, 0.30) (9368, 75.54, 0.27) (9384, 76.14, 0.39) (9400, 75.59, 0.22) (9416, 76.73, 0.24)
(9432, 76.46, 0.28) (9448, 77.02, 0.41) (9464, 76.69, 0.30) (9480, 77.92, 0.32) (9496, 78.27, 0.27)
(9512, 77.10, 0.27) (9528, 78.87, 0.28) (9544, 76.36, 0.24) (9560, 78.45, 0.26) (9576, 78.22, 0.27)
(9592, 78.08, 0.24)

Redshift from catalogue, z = 0.000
